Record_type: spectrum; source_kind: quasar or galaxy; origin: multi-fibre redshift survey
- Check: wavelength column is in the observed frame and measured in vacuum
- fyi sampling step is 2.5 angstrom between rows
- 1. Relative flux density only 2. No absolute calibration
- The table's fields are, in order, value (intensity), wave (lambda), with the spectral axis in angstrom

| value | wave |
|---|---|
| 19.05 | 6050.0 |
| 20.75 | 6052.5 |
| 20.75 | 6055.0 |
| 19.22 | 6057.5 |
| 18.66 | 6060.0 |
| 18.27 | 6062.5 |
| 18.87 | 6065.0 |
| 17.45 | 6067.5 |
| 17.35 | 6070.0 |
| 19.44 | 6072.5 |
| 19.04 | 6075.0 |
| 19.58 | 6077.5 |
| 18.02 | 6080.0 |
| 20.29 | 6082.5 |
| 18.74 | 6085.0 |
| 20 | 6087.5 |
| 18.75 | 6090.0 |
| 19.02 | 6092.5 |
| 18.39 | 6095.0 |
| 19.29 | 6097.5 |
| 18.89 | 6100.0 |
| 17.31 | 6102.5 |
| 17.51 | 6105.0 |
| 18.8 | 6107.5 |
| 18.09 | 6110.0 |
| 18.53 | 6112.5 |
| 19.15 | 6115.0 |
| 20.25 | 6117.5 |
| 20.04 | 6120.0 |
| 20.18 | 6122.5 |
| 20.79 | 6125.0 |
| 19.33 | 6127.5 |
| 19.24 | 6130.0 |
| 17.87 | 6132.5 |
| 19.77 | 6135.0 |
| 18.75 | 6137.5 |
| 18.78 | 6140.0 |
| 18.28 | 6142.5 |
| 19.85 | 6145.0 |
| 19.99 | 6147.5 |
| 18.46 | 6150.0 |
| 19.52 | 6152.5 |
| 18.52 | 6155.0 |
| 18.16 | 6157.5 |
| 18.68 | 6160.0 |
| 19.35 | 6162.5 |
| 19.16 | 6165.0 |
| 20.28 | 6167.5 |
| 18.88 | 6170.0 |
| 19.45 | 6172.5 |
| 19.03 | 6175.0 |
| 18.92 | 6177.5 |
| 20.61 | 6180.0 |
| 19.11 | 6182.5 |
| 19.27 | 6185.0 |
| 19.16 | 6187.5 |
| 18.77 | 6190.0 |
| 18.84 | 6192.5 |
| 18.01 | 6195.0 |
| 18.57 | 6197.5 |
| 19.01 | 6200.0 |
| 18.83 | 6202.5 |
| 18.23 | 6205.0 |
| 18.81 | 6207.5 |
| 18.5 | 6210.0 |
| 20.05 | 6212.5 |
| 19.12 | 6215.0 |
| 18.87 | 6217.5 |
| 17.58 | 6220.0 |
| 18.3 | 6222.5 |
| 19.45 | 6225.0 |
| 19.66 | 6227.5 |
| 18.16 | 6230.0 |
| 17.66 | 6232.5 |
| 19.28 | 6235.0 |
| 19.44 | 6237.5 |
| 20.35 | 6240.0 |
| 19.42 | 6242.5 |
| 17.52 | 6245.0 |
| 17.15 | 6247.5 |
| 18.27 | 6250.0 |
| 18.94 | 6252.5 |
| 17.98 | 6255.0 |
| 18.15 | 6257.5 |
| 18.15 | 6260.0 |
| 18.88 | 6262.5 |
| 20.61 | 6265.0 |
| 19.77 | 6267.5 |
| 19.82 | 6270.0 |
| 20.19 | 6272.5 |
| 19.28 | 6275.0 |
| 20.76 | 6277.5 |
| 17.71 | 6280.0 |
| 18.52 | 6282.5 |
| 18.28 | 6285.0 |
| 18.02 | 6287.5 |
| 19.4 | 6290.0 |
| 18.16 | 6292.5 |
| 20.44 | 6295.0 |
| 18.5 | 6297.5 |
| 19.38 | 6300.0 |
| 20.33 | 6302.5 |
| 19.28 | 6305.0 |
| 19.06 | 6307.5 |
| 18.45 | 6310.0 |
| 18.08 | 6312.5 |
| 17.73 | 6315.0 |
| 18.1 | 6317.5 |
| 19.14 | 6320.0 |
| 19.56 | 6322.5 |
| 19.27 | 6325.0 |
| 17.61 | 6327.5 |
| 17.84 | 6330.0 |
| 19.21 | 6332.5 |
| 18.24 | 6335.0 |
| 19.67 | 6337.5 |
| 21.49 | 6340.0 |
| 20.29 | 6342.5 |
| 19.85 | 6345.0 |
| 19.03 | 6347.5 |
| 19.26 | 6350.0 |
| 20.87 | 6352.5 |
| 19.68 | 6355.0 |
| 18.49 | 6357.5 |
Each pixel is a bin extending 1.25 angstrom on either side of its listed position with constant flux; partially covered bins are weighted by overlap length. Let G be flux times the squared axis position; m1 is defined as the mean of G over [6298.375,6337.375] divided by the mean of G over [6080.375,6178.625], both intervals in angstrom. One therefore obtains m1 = 1.05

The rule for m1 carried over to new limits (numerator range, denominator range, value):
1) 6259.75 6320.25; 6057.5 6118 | 1.09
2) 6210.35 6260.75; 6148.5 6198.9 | 1.00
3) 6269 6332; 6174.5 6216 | 1.03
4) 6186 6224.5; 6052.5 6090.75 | 1.03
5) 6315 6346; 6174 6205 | 1.05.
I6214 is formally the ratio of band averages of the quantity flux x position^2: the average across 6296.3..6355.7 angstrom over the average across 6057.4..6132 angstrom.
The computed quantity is 1.1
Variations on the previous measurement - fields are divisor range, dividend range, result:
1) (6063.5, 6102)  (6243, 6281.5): 1.06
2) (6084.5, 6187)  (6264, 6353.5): 1.06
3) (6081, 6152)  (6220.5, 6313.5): 1.04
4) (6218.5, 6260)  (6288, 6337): 1.04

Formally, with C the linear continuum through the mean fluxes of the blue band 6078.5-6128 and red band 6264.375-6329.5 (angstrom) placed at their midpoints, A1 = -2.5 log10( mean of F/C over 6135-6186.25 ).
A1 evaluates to -0.01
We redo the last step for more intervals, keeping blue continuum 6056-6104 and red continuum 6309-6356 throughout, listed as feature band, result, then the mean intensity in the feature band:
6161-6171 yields -0.030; 19.4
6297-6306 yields -0.021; 19.4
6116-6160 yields -0.023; 19.3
